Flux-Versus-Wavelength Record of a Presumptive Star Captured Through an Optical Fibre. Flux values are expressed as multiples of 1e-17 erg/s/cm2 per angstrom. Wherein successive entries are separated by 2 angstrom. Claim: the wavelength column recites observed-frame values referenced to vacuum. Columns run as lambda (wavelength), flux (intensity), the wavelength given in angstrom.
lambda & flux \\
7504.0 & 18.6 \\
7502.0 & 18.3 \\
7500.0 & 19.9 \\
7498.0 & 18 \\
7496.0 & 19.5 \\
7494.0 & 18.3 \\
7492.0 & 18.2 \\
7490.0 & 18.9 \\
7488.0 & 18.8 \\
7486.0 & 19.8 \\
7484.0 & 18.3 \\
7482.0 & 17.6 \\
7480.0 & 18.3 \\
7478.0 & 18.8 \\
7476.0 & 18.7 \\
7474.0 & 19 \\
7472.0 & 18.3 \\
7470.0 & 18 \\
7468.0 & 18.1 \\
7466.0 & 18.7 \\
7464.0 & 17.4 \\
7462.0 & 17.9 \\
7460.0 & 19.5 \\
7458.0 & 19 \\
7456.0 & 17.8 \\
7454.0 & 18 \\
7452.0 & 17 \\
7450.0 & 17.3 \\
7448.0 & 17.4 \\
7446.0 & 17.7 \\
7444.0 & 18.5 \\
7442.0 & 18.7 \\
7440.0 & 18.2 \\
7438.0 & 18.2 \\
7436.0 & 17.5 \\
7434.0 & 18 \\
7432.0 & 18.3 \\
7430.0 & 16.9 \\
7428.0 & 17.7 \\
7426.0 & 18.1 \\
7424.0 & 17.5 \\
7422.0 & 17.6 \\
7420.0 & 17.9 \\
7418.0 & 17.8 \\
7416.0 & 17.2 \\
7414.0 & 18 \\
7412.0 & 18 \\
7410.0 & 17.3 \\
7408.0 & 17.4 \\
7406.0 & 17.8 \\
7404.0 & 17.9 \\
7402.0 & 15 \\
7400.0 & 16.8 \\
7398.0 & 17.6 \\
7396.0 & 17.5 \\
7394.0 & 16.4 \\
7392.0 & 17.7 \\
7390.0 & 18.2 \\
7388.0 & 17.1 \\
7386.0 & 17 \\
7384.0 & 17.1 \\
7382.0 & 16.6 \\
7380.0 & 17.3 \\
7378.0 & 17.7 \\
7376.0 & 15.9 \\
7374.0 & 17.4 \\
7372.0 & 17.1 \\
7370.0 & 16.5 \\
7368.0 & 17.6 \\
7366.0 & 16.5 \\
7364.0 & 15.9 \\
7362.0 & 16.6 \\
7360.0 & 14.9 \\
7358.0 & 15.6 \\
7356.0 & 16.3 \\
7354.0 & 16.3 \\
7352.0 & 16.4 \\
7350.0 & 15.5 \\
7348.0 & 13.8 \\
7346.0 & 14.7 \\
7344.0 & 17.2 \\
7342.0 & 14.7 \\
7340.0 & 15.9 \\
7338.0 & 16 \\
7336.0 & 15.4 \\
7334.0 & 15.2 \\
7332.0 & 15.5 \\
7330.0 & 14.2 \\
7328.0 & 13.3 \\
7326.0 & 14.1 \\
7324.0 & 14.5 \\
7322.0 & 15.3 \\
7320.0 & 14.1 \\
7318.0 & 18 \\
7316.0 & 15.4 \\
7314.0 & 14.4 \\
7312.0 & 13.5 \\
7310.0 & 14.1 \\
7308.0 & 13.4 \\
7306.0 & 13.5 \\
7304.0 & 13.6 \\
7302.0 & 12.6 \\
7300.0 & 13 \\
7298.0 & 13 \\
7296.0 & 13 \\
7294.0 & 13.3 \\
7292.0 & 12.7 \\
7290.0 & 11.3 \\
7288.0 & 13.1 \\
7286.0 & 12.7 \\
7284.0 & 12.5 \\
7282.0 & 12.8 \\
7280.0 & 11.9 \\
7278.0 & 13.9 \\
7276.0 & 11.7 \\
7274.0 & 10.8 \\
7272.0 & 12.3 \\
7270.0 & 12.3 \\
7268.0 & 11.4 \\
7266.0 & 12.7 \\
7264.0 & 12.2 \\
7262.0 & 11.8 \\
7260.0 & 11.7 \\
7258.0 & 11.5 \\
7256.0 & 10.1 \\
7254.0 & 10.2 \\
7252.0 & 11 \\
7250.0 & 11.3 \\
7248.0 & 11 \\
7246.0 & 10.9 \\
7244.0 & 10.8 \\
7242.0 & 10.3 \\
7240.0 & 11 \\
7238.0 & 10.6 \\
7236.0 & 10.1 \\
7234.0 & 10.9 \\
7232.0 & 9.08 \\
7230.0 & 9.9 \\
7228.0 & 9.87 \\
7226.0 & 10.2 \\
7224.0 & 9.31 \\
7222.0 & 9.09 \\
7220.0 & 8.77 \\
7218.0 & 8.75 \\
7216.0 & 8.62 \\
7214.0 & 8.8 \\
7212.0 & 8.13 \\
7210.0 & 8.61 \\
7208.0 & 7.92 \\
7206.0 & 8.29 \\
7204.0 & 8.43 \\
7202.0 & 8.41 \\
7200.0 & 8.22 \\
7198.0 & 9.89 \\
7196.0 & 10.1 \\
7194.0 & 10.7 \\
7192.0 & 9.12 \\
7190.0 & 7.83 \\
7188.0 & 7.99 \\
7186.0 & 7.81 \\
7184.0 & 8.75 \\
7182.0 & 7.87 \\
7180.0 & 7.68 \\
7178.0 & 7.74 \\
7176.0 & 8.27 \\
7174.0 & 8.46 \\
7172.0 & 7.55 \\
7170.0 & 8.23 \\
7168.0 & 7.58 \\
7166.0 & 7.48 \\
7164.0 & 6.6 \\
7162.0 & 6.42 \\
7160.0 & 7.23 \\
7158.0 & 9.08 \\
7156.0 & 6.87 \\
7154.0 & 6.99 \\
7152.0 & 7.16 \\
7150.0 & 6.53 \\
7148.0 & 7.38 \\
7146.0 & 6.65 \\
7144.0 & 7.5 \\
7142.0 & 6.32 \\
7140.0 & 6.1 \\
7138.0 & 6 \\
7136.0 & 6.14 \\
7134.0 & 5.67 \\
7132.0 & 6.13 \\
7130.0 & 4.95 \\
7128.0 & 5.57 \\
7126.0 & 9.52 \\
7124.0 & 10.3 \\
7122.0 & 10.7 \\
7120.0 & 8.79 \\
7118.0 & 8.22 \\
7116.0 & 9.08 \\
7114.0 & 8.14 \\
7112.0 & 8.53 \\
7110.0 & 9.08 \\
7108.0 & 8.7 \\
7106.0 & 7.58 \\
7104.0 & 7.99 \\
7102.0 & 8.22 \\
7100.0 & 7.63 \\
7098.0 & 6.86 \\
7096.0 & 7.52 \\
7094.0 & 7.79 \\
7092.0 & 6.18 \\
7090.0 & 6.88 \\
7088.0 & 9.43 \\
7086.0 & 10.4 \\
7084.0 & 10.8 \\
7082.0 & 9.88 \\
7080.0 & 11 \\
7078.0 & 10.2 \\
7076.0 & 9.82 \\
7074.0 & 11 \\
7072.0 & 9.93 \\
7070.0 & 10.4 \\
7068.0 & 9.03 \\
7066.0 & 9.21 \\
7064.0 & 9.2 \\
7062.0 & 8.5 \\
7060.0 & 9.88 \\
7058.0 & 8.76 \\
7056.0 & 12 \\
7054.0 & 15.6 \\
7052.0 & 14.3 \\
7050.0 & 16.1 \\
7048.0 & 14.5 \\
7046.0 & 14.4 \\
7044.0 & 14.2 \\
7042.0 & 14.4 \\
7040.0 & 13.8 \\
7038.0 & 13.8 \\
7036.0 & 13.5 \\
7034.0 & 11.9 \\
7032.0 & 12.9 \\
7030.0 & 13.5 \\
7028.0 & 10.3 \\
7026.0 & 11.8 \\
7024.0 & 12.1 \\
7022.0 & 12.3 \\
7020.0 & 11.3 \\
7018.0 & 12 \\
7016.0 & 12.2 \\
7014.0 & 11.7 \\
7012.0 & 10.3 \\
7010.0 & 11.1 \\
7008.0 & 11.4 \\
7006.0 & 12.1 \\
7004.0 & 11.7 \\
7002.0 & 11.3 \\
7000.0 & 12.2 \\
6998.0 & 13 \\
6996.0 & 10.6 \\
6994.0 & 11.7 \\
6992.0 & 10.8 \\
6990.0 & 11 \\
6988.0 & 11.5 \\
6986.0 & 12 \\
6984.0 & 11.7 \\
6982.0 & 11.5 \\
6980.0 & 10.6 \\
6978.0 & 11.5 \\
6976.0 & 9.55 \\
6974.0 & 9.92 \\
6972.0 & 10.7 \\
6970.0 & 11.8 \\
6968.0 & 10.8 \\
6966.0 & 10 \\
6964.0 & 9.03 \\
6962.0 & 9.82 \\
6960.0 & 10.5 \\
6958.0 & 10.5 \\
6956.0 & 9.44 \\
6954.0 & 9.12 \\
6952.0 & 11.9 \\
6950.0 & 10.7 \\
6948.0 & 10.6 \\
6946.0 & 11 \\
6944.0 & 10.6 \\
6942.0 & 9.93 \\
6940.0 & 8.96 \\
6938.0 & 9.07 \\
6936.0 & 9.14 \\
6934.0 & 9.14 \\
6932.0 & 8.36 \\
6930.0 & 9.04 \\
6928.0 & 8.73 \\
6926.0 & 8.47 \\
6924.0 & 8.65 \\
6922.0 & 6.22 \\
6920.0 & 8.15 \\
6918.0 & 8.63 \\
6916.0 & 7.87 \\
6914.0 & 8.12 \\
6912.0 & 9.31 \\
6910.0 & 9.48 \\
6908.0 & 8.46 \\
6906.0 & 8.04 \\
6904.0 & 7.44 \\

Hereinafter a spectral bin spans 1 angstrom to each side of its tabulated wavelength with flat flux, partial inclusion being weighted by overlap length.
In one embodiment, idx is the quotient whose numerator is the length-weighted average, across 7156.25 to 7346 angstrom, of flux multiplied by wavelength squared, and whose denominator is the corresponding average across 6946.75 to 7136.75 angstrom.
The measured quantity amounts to 1.14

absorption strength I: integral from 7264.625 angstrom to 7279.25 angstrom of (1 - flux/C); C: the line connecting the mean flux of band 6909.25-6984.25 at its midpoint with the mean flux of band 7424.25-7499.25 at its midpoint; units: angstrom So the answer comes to 2.83 angstrom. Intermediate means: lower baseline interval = 9.68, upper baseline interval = 18.2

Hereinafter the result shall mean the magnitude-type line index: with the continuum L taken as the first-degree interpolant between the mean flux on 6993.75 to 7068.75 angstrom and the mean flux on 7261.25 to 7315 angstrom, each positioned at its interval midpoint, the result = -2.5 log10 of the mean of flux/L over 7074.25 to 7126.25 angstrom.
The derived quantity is 0.35 mag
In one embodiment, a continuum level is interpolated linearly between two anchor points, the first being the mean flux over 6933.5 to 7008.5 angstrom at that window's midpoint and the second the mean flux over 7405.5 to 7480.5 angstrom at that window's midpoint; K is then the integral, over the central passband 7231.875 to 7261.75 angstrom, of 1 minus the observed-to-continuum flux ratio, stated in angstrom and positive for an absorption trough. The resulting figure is 8.4 angstrom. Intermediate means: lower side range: 10.7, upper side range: 18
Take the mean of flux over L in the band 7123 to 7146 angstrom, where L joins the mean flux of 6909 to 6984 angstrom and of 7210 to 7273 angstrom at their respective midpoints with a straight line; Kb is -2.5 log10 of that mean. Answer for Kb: 0.45 mag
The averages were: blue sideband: 9.67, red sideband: 10.4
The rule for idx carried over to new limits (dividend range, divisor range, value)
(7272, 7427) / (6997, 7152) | 1.67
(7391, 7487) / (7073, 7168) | 2.46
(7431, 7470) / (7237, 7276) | 1.69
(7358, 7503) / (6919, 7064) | 1.80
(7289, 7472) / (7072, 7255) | 2.03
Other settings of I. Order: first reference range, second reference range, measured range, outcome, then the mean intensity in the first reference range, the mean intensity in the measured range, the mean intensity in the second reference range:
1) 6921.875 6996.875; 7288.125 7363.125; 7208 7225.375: 5.93 angstrom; 10.2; 8.74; 14.6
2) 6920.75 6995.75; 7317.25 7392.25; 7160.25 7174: 6.06 angstrom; 10.1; 7.39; 16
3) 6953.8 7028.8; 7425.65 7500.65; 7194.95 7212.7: 6.99 angstrom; 11.1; 8.68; 18.3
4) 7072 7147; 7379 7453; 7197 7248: 9.68 angstrom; 8.17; 9.43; 17.5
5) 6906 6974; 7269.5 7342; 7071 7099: 5.03 angstrom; 9.45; 9.12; 13.7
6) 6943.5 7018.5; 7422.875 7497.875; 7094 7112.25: 6.91 angstrom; 11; 7.98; 18.2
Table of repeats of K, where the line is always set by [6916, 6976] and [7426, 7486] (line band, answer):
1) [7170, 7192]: 8.89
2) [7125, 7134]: 4.42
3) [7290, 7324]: 3.85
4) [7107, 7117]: 2.96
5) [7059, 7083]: 3.79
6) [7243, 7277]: 7.91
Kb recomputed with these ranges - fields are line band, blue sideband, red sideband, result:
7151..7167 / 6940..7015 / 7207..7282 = 0.42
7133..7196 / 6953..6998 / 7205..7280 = 0.36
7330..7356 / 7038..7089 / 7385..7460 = 0.05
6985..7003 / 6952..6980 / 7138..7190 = -0.17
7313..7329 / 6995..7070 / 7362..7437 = 0.09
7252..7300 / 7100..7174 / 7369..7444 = 0.05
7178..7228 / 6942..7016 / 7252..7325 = 0.38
